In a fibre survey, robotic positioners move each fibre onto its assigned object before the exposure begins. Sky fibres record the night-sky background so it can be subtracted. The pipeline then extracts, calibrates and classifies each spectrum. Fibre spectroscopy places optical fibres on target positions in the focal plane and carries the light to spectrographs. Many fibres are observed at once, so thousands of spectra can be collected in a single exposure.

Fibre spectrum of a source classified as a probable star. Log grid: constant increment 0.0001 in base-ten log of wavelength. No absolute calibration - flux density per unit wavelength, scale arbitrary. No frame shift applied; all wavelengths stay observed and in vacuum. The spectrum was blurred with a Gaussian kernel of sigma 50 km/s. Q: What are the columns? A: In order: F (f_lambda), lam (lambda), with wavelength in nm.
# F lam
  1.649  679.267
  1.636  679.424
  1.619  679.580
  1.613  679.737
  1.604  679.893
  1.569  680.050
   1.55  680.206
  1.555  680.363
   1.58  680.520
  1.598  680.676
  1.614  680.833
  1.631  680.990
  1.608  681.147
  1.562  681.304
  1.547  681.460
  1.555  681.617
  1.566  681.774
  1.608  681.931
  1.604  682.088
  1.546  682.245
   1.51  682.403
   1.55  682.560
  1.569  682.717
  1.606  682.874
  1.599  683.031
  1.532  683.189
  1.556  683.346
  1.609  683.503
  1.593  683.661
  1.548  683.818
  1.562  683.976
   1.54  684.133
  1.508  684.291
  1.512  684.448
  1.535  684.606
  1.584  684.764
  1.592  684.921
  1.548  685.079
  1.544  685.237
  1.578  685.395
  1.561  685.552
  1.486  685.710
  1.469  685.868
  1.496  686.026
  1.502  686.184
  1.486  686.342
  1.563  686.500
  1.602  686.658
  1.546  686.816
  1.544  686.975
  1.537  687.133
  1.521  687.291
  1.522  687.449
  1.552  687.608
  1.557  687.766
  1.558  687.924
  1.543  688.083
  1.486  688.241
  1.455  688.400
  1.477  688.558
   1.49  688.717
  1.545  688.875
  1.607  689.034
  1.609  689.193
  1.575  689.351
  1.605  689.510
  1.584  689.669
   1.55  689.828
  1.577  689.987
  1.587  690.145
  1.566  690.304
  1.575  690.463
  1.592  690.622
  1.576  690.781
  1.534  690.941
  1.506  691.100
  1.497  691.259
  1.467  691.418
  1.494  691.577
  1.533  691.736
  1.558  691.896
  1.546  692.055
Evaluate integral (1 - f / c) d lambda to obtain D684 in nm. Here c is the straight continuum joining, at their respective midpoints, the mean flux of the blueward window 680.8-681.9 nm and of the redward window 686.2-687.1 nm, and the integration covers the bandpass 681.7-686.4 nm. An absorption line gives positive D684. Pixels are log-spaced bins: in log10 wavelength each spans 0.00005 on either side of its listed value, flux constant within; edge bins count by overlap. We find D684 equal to 0.04 nm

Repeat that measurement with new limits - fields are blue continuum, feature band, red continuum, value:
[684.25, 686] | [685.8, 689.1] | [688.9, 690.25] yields 0.076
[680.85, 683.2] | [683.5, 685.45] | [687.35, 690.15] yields 0.012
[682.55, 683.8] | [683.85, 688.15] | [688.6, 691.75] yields 0.079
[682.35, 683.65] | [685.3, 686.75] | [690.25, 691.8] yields 0.026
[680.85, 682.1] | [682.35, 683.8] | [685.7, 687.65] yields -0.002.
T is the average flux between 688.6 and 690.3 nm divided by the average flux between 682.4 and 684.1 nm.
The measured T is 1.00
